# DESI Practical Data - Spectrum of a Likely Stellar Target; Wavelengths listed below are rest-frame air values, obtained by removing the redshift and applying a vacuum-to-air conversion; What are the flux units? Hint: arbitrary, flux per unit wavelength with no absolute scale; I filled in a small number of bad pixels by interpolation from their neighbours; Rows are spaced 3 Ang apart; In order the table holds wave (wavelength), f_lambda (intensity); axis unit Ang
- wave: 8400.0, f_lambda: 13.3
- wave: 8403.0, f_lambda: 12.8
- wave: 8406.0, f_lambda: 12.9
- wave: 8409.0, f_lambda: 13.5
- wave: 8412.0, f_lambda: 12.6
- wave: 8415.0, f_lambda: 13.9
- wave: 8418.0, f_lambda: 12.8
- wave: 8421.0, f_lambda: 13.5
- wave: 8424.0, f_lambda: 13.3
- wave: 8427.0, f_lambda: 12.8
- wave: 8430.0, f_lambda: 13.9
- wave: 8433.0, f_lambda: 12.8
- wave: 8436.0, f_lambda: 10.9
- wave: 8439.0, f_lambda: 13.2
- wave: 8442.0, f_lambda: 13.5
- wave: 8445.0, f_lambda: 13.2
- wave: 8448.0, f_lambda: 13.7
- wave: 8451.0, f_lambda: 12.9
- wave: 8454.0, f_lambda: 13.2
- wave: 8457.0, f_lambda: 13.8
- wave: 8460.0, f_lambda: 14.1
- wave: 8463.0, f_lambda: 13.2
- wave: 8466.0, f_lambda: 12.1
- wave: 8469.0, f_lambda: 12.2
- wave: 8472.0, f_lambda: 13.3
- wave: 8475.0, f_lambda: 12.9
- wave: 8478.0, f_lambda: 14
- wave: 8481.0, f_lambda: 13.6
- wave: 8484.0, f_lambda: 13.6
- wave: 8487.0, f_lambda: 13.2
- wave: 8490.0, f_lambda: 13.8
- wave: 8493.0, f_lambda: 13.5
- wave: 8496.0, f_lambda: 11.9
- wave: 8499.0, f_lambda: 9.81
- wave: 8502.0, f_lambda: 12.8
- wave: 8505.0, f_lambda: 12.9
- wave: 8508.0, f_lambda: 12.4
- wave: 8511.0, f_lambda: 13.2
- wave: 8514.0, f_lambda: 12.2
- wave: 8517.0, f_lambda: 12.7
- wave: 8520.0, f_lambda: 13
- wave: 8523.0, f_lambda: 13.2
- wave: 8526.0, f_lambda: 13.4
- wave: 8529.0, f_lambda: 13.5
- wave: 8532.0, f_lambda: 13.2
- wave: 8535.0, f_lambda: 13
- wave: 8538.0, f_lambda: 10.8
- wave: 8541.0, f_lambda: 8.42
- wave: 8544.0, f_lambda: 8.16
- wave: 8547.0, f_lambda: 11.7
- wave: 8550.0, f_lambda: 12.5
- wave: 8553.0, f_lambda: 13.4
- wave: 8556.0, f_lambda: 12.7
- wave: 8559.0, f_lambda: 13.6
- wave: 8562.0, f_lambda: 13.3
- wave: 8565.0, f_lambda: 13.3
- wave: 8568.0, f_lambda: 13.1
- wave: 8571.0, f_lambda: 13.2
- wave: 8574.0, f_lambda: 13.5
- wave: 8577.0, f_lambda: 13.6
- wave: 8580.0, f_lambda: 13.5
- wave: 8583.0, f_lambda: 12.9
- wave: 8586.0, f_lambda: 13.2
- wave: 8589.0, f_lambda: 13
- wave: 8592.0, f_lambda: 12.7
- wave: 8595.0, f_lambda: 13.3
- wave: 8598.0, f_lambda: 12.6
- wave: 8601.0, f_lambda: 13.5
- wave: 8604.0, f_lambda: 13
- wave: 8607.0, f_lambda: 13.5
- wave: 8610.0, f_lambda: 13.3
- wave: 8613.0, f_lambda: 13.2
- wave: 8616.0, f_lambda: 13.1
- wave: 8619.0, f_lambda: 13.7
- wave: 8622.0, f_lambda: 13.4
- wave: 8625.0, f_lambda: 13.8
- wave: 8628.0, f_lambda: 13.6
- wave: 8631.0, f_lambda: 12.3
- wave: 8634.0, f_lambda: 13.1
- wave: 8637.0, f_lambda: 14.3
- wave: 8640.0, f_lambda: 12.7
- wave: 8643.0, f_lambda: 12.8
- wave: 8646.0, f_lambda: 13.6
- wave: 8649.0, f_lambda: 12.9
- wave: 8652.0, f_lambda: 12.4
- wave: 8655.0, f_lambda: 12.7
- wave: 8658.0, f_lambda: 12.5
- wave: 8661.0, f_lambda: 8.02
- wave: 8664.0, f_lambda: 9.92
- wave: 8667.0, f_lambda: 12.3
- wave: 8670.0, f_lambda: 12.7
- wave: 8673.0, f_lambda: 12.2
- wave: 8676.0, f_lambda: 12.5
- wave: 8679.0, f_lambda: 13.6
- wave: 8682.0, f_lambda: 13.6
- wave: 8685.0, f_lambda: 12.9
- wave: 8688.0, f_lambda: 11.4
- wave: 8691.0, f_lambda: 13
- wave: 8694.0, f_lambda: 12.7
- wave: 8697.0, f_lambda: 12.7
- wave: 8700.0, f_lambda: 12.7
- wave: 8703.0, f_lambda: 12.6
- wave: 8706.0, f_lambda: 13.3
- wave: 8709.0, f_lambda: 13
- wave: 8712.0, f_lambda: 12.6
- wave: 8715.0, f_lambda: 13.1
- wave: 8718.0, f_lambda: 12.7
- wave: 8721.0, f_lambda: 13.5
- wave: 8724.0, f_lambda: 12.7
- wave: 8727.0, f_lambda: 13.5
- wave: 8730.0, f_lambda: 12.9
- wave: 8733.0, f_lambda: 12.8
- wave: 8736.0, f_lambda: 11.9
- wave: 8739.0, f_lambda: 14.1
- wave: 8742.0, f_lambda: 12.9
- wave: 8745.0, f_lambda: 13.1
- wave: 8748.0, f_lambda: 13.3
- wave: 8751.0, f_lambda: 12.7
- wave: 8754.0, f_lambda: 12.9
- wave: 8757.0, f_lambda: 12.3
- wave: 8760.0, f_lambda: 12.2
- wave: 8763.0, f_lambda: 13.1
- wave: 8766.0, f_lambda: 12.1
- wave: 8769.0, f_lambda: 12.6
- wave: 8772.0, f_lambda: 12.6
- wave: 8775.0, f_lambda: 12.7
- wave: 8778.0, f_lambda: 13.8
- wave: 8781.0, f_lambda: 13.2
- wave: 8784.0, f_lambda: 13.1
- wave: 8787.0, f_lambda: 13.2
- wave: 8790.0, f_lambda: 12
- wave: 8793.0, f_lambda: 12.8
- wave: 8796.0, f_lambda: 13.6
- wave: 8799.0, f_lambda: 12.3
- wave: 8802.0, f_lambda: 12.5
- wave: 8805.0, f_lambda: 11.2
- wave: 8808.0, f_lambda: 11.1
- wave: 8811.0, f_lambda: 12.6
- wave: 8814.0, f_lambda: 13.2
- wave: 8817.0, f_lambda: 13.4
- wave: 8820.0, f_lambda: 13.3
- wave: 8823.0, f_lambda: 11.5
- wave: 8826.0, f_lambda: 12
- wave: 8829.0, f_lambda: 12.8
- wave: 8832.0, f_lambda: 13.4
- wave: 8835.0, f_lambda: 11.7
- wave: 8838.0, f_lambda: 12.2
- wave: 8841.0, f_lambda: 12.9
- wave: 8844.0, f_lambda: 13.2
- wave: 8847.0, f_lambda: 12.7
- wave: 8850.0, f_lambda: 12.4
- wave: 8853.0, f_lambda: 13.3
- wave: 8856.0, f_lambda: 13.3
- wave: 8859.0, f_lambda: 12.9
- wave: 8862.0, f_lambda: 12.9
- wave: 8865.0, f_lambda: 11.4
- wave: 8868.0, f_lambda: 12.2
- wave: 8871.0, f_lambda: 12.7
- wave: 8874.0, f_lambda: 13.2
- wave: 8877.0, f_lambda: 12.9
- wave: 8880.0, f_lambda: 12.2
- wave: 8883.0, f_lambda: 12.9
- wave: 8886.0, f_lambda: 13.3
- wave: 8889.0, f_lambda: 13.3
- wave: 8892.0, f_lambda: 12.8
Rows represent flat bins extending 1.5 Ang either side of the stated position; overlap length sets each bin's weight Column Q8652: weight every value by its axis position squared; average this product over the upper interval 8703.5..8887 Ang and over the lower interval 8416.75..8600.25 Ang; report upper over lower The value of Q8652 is 1.06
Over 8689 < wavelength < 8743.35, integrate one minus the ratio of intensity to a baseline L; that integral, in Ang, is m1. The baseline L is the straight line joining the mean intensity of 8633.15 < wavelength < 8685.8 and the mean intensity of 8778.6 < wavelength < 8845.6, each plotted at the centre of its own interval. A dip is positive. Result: -1.68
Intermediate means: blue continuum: 12.5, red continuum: 12.6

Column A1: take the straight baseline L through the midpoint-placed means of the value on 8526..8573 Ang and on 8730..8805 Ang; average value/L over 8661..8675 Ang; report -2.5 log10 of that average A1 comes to 0.11 mag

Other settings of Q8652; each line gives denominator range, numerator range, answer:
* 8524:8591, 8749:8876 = 1.07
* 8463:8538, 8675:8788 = 1.06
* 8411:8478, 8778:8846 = 1.05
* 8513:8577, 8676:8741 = 1.07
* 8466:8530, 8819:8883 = 1.06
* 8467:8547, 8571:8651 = 1.09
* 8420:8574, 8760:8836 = 1.06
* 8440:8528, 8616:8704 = 1.01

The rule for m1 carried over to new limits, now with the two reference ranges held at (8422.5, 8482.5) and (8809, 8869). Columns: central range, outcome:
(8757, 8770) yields 0.3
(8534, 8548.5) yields 3.0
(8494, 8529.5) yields 1.3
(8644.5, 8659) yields 0.1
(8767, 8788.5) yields -0.5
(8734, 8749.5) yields -0.3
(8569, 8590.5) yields -0.5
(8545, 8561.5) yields 0.4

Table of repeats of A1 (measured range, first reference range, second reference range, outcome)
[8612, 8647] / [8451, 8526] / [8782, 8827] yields -0.044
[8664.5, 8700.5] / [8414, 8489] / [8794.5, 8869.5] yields 0.016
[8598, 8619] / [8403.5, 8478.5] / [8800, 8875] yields -0.031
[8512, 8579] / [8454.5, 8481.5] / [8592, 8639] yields 0.061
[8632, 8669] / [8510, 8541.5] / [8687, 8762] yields 0.039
